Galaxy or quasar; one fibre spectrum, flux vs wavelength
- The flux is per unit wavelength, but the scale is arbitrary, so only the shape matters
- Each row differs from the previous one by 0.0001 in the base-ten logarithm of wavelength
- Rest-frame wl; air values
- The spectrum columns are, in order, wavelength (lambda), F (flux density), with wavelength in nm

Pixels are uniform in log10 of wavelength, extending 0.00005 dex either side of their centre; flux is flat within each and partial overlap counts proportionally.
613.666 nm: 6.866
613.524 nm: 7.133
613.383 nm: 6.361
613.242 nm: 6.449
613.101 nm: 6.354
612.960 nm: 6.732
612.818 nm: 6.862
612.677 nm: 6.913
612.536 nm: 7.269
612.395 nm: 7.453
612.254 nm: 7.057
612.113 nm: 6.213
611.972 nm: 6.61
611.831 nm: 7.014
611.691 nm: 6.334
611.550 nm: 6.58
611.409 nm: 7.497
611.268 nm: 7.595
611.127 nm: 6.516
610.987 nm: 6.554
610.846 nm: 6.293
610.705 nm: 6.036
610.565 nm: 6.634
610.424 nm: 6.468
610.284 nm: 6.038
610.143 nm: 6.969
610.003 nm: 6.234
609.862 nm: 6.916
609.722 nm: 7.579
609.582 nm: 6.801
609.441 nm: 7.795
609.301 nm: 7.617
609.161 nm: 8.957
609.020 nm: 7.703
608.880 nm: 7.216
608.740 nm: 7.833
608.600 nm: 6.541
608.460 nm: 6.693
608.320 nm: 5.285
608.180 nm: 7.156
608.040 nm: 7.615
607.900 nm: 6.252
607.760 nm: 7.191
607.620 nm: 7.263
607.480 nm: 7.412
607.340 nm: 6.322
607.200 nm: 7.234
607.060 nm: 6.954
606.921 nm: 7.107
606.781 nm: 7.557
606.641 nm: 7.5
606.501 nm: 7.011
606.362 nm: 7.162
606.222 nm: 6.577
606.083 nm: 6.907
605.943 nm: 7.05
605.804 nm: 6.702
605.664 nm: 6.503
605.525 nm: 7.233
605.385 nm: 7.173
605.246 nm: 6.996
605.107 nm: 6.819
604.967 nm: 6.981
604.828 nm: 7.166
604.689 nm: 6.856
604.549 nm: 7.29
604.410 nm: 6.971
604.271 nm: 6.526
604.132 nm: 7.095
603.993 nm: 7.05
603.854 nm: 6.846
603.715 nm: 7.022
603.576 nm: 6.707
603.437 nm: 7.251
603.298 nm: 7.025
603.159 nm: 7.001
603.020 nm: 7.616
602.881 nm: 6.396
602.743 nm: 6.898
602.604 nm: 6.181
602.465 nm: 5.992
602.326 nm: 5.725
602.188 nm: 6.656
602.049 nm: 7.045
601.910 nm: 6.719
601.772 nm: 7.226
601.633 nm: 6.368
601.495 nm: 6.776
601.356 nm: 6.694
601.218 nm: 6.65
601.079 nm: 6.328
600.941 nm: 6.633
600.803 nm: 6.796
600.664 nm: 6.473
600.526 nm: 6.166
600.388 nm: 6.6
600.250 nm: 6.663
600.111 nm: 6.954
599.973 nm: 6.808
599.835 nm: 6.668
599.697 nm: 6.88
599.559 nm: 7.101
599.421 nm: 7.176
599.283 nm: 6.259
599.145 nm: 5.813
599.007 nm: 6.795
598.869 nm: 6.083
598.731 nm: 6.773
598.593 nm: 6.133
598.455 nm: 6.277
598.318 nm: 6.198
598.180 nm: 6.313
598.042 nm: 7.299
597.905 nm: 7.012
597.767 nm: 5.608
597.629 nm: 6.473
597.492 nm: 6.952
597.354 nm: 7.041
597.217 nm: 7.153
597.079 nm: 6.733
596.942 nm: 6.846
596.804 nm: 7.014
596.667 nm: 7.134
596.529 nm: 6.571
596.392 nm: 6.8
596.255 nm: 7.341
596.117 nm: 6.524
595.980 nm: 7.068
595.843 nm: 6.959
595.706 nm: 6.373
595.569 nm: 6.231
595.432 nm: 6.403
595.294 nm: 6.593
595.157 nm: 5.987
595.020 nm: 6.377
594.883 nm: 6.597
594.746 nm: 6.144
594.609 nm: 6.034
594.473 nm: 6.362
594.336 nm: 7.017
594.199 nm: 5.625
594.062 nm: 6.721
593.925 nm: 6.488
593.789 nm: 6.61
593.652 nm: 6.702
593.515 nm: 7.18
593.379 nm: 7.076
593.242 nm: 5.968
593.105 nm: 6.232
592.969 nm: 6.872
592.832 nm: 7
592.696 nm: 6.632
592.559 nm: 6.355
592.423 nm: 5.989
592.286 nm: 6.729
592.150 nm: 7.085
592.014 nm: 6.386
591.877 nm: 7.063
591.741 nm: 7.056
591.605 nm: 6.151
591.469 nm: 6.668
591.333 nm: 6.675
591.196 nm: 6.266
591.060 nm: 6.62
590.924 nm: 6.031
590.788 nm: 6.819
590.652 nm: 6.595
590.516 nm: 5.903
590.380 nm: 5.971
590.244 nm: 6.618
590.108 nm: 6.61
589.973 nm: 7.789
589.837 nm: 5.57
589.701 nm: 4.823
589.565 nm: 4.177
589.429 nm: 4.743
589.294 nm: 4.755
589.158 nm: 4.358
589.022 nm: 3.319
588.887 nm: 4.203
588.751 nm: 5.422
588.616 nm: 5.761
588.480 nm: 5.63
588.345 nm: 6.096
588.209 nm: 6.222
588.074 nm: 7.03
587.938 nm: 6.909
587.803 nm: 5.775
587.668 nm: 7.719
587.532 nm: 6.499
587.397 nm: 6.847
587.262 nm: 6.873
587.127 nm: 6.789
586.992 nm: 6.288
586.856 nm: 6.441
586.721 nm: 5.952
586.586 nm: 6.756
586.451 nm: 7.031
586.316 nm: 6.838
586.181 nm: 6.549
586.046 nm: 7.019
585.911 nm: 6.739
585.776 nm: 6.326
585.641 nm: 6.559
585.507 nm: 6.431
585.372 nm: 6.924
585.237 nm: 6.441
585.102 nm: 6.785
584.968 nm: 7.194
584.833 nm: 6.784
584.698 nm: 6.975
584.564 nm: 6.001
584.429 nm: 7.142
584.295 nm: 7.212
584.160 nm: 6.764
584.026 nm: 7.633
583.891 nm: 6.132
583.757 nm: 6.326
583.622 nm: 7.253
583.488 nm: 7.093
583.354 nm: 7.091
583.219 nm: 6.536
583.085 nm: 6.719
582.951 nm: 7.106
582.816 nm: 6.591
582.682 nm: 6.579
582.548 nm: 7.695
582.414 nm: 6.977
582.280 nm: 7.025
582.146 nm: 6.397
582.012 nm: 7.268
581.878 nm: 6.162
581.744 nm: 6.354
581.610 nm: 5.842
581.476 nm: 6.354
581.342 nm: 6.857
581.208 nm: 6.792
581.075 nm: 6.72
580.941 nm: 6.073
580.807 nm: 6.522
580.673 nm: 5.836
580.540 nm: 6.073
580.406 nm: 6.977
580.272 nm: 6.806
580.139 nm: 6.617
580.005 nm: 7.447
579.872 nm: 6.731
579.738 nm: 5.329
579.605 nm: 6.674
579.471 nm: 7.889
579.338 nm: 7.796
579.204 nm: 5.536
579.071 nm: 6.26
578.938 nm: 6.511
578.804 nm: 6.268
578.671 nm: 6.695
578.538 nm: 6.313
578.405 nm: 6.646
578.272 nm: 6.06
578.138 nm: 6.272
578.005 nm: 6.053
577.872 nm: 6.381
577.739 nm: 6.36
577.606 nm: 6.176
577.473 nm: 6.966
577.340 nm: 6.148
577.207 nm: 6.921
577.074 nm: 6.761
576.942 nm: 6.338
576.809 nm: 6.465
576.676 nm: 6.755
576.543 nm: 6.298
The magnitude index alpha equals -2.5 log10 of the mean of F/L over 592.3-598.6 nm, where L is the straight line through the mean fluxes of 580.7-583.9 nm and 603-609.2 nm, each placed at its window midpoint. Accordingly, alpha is 0.046 mag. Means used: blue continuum 6.69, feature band 6.59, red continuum 7.04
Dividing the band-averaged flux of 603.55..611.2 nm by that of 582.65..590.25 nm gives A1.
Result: 1.1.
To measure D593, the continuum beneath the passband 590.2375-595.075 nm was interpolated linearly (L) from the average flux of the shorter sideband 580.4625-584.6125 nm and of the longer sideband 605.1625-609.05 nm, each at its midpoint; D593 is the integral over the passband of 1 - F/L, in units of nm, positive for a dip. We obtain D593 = 0.21 nm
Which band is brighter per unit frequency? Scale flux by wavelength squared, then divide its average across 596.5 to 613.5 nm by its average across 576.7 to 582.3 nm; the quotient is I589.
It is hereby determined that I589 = 1.1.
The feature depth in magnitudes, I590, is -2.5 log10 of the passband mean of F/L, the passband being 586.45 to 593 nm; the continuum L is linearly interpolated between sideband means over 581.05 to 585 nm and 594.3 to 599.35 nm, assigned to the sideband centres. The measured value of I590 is 0.08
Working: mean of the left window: 6.78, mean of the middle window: 6.19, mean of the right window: 6.57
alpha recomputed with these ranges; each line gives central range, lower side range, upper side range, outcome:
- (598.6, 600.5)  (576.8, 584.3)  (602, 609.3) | 0.041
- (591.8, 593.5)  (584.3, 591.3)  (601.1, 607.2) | -0.034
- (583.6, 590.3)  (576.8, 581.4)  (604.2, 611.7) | 0.059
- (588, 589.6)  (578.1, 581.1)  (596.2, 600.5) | 0.266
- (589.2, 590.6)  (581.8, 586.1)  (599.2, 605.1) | 0.194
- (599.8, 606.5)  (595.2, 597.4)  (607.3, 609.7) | 0.033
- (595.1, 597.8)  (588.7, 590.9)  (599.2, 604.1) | -0.088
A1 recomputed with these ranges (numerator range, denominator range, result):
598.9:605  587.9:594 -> 1.09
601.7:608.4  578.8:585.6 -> 1.03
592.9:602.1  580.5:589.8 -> 1.04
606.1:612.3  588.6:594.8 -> 1.13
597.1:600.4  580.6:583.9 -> 0.99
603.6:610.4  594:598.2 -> 1.06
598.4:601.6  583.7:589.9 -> 1.06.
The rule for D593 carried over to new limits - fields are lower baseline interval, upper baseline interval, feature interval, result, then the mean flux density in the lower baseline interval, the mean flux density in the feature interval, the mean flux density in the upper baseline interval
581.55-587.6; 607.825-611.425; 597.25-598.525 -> 0.048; 6.73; 6.59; 6.95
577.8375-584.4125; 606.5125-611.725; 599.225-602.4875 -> 0.110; 6.64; 6.65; 6.98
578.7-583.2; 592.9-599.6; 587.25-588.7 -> 0.033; 6.63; 6.46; 6.59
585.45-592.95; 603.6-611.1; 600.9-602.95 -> 0.062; 6.25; 6.55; 6.97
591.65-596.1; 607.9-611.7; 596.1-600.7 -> -0.002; 6.56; 6.67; 6.94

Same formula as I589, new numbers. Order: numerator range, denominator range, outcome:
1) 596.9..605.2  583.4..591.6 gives 1.11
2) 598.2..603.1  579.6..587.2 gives 1.05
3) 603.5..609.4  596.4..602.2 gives 1.08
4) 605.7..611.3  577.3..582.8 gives 1.17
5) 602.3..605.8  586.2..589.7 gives 1.22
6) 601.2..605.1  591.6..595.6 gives 1.08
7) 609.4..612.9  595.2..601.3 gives 1.07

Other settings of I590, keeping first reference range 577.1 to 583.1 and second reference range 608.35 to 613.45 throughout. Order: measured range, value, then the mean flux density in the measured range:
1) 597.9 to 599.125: 0.045 mag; 6.49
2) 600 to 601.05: 0.029 mag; 6.61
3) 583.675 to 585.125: -0.033 mag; 6.82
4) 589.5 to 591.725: 0.077 mag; 6.23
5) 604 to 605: -0.025 mag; 6.99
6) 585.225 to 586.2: -0.001 mag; 6.64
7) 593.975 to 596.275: 0.042 mag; 6.47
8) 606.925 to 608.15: -0.028 mag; 7.04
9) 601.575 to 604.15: 0.006 mag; 6.77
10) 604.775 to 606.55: -0.016 mag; 6.94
